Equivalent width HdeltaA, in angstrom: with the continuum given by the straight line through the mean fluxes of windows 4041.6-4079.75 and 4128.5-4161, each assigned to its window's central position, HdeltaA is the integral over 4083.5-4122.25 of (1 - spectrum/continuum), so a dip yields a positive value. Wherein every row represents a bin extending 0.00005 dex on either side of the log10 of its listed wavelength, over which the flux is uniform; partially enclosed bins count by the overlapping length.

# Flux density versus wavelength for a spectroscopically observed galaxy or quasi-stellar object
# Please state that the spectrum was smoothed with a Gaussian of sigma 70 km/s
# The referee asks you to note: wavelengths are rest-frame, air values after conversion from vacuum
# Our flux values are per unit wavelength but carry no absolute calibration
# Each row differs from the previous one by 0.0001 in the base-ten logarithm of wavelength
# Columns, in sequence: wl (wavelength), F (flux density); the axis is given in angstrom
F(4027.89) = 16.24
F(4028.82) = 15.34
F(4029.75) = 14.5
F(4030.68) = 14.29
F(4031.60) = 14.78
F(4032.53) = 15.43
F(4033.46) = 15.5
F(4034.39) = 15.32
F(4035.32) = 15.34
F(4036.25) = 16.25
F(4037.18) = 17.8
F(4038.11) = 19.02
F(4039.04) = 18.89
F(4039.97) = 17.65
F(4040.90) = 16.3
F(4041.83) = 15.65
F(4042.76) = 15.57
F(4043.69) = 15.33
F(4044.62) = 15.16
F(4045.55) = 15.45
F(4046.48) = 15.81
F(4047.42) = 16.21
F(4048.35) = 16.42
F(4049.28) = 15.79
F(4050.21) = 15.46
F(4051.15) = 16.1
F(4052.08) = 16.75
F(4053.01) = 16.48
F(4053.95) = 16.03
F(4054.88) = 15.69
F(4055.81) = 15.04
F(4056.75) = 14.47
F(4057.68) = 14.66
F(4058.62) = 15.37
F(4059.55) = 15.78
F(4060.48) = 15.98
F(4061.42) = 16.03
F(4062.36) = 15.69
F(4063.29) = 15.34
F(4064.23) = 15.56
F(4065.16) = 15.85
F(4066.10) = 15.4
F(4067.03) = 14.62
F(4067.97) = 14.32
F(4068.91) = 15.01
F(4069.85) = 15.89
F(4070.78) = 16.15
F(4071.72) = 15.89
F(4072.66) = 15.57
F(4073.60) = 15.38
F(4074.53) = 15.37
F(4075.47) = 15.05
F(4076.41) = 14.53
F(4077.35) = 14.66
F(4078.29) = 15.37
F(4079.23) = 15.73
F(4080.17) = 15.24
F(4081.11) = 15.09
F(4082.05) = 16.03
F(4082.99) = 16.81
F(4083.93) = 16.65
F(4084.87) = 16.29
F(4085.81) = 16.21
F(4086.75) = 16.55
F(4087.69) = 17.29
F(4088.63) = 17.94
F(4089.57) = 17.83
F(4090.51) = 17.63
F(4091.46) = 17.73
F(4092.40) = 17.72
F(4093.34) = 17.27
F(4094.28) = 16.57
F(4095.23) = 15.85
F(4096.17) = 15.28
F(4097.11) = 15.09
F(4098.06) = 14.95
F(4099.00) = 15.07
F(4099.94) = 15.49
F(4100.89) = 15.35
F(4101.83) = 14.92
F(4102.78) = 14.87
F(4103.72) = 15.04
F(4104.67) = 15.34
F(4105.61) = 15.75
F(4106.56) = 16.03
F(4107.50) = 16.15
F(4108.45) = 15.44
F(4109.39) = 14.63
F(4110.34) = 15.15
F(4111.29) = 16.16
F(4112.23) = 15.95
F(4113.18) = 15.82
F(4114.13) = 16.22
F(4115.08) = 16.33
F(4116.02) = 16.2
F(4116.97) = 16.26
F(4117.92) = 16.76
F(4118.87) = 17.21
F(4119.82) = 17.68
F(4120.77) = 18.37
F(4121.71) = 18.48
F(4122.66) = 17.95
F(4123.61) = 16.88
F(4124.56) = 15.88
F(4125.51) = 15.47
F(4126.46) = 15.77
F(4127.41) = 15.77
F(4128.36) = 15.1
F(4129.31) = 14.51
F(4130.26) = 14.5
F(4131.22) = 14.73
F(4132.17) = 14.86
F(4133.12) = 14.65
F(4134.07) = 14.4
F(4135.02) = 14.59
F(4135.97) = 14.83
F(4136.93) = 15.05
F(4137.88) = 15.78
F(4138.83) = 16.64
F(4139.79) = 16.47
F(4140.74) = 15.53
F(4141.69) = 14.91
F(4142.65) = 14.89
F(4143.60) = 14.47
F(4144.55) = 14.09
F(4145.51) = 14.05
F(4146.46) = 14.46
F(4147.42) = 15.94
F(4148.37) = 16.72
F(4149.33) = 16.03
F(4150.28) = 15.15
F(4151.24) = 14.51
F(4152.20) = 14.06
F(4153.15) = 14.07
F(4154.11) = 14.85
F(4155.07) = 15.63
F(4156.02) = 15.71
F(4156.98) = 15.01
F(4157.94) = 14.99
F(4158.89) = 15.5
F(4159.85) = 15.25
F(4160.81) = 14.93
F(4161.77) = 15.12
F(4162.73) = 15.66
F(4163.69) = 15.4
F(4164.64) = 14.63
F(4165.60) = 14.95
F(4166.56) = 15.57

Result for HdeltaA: -2.5 angstrom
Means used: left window 15.5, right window 15.1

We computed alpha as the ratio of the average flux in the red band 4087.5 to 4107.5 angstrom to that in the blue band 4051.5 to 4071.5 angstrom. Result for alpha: 1.0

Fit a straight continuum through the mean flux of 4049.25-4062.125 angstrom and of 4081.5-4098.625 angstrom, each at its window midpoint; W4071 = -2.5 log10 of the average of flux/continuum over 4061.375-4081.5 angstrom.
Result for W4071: 0.05 mag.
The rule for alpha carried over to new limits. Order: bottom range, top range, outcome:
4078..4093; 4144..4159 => 0.90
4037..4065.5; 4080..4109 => 1.01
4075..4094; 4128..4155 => 0.92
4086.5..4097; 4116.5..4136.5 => 0.94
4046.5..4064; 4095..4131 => 1.01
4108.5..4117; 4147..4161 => 0.96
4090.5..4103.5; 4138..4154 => 0.95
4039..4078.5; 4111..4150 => 1.01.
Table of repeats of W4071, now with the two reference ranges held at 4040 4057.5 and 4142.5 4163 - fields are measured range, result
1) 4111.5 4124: -0.110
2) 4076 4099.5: -0.049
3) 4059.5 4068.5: 0.017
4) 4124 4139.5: 0.001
